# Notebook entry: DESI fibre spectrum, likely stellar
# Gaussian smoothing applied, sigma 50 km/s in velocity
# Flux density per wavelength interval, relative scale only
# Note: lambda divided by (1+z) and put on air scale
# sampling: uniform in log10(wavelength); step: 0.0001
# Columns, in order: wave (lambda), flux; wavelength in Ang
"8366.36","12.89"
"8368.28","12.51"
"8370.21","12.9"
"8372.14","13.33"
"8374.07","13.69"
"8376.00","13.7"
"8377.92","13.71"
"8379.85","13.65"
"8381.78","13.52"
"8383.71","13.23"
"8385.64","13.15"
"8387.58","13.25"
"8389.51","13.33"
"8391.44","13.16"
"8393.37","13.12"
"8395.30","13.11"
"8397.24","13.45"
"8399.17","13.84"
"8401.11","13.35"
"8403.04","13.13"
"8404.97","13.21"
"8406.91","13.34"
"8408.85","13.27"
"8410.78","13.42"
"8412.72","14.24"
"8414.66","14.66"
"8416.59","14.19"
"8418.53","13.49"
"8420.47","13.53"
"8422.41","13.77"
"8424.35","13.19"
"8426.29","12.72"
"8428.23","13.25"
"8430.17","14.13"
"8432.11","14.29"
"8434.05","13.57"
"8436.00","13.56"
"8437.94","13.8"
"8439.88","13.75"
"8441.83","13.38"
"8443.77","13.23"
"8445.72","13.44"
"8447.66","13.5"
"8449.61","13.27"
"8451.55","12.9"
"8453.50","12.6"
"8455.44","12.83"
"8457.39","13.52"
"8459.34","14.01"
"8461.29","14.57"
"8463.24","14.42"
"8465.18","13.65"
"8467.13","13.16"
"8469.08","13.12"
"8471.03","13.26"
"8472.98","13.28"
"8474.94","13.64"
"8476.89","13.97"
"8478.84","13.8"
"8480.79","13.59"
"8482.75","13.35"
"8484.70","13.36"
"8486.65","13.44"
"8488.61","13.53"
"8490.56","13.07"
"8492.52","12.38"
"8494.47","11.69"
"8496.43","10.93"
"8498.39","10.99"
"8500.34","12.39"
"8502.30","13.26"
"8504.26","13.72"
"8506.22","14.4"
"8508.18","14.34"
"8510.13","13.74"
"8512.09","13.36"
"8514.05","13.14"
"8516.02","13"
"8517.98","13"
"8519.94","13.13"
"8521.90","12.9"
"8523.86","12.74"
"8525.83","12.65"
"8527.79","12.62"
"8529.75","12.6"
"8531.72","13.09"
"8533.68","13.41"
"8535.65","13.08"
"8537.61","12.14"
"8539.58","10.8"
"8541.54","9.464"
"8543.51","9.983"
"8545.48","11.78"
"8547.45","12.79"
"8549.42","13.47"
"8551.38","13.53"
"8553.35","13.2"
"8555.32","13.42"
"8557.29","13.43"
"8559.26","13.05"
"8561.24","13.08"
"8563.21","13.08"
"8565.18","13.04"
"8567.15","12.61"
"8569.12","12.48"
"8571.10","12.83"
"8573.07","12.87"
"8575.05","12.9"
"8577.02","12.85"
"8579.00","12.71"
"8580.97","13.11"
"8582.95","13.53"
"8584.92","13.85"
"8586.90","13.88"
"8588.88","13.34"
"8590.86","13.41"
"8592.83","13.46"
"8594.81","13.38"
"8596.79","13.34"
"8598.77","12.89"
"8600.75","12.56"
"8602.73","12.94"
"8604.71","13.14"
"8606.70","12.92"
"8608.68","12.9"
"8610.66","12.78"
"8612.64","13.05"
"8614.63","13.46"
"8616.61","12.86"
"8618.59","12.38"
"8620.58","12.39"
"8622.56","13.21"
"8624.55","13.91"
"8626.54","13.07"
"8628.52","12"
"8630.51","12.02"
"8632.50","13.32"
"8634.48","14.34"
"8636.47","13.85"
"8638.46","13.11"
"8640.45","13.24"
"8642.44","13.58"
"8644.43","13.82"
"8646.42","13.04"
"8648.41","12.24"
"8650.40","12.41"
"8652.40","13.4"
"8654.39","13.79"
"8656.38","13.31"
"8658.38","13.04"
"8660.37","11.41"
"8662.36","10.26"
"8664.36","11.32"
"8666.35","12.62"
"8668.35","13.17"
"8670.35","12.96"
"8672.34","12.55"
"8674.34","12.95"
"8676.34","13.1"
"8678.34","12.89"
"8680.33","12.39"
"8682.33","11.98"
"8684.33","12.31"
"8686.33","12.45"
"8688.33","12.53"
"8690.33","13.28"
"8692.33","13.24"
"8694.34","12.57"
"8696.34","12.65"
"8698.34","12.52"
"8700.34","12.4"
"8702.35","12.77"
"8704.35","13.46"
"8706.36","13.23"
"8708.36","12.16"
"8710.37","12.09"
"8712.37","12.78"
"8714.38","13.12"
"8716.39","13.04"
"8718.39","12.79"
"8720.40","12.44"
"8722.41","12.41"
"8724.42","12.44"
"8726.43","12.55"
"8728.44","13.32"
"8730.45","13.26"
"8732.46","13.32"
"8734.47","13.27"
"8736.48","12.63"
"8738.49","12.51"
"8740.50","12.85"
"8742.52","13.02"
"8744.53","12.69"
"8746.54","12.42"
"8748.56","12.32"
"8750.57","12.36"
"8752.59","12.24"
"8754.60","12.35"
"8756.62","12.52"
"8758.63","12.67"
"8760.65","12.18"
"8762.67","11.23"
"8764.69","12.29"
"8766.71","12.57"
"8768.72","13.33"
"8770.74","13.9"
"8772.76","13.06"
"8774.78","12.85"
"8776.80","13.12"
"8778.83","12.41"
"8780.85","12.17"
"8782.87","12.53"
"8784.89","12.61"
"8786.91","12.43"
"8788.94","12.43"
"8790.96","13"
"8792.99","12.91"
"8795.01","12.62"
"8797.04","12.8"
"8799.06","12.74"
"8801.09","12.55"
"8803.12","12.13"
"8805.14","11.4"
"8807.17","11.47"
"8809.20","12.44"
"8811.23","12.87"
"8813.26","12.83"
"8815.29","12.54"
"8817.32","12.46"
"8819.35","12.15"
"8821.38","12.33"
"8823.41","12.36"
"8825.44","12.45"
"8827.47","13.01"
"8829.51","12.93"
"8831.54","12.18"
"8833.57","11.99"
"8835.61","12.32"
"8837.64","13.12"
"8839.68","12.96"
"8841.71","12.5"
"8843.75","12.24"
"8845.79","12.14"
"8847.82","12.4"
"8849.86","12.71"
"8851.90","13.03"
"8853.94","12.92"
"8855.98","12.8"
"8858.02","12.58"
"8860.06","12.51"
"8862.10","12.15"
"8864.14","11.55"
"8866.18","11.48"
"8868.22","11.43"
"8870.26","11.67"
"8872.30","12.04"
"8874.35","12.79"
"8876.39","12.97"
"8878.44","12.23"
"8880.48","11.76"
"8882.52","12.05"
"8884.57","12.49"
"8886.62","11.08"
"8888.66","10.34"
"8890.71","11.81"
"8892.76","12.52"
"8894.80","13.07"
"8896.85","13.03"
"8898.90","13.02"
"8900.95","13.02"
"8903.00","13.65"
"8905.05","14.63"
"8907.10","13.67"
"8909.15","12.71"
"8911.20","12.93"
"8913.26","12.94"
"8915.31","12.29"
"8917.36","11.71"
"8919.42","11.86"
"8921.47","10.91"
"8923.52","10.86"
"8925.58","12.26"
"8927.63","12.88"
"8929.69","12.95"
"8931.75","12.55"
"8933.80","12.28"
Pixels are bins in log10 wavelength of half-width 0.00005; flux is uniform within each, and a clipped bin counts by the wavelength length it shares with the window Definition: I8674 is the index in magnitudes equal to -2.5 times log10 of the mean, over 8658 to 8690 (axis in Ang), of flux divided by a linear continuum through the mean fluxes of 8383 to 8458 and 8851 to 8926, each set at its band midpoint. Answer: 0.04 mag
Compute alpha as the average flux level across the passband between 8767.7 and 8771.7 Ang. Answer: 13.6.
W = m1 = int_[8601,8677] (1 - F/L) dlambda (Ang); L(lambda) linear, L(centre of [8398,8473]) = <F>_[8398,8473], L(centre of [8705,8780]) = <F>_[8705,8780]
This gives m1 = 0.56 Ang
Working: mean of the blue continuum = 13.5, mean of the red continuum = 12.7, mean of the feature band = 12.9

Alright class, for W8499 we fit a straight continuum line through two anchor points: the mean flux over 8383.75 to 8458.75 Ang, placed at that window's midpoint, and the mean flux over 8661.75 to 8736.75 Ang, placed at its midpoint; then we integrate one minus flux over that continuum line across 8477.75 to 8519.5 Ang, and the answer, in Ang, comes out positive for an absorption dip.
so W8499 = 0.5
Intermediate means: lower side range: 13.4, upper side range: 12.7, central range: 13.1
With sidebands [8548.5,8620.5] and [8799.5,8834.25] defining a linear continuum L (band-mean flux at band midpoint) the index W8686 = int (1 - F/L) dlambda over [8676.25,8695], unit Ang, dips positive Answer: 0.2 Ang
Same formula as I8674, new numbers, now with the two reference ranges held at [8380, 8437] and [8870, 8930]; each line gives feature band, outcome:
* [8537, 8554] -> 0.114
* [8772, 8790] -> 0.005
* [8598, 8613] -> 0.014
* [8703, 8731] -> 0.003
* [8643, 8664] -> 0.026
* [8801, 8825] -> 0.027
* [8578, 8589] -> -0.024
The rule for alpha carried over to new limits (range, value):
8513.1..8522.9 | 13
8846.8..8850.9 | 12.6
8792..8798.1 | 12.8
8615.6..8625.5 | 13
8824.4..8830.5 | 12.8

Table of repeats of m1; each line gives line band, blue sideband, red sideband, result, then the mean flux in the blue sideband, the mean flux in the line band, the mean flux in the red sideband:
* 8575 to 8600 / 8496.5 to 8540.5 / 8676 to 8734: -0.9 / 12.9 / 13.3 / 12.7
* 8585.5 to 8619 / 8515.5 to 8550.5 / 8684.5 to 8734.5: -1.6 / 12.4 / 13.1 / 12.8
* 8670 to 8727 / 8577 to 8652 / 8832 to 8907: 0.9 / 13.1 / 12.7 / 12.4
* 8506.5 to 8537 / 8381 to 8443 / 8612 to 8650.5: 0.4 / 13.5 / 13.1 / 13.1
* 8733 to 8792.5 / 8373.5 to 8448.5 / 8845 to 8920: 0.4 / 13.5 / 12.6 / 12.4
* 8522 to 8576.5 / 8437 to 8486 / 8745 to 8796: 2.6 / 13.5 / 12.6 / 12.6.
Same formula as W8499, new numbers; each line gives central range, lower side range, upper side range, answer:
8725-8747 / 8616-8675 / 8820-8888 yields -0.48 Ang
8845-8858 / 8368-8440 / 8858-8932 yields -0.25 Ang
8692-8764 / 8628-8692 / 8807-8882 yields -0.08 Ang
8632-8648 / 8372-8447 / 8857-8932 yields -0.67 Ang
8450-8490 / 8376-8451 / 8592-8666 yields -0.42 Ang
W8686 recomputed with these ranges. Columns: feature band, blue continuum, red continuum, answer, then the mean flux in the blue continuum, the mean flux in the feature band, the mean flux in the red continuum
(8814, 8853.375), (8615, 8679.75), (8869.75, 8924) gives 0.0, 12.9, 12.5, 12.4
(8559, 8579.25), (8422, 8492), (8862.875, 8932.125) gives 0.5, 13.5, 12.9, 12.3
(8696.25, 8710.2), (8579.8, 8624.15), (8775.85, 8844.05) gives 0.1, 13.1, 12.7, 12.5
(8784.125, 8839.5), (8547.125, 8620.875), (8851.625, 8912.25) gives 0.5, 13.1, 12.5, 12.5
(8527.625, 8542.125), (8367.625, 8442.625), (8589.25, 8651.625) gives 1.1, 13.5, 12.2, 13.1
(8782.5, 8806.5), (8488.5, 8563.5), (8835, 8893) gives -0.3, 12.7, 12.5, 12.2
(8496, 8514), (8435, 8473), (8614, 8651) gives 0.4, 13.5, 13.1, 13.1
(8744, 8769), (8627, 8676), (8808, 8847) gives 0.5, 12.8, 12.4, 12.5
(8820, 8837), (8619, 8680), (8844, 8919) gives 0.1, 12.9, 12.5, 12.4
